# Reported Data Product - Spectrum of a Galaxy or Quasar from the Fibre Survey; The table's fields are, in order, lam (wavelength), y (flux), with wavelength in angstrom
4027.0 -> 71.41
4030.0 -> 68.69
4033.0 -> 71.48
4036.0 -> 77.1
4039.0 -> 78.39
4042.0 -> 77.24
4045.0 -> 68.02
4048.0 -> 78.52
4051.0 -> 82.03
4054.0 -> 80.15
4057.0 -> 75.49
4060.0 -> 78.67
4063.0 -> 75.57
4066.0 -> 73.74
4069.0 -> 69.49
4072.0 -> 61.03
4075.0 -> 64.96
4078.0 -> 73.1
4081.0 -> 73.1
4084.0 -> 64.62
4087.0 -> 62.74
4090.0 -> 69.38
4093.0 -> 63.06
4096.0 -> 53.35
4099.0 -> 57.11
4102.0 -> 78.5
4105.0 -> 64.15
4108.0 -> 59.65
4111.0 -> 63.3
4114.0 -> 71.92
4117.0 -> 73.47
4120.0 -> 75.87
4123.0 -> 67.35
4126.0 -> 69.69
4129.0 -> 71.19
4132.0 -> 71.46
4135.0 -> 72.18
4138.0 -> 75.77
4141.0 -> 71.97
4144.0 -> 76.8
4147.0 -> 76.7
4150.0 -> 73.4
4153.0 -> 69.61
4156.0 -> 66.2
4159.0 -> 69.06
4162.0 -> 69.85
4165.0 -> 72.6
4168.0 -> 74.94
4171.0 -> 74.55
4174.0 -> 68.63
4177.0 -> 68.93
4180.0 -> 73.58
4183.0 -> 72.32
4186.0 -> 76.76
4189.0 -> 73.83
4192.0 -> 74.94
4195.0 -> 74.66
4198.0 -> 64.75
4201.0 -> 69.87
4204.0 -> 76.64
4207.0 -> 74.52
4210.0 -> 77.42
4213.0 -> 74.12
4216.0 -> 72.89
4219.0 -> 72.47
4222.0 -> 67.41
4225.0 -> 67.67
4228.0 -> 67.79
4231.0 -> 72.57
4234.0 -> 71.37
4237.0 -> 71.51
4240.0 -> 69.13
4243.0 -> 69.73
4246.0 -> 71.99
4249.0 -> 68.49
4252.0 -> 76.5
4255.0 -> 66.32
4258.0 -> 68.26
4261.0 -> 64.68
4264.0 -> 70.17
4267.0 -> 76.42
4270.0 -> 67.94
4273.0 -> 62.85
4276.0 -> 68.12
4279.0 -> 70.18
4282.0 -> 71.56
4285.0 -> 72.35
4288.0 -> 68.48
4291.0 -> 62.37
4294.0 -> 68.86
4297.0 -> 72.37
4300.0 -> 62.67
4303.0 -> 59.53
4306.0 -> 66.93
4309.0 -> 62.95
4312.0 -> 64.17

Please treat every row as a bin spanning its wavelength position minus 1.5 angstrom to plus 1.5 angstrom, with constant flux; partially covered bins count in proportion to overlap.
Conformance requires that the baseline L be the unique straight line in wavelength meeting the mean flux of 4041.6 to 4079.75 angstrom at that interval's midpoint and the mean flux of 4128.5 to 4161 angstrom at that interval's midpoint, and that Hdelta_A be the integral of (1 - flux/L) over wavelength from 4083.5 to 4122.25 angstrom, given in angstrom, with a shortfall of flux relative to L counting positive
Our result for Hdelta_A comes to 3.7 angstrom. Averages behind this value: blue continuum 73.6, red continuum 72.2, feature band 66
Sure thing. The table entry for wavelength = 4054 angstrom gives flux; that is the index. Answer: 80.15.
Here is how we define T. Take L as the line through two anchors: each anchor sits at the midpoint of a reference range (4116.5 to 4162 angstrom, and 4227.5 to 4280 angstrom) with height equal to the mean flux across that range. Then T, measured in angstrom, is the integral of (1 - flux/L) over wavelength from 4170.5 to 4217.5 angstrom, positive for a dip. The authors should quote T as -1.4 angstrom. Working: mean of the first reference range 71.9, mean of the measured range 73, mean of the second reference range 69.7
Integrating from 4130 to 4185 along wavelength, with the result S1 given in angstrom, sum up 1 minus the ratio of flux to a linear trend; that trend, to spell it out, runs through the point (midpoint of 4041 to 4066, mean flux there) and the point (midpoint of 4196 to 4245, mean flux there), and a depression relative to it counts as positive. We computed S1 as 0.9 angstrom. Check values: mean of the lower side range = 76.8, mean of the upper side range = 71.3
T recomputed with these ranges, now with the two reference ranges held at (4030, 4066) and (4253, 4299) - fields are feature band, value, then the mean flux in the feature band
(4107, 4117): 1.0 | 66.5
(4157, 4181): 0.3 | 71.4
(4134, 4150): -0.3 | 74.6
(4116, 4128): 0.4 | 71.5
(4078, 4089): 1.1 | 67.8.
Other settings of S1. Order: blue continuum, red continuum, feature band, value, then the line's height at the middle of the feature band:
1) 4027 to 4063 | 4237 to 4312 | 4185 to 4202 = -0.4 angstrom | 70.9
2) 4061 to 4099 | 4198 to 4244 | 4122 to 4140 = -0.8 angstrom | 68.5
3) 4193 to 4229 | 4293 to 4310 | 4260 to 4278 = -0.2 angstrom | 67.8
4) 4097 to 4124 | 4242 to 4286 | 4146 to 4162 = -0.6 angstrom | 68.2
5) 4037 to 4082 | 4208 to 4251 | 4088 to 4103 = 2.0 angstrom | 73.4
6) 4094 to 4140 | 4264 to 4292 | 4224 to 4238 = -0.3 angstrom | 68.9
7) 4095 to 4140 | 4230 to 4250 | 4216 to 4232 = 0.1 angstrom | 70.4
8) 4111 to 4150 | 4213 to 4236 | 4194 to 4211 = -0.4 angstrom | 71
